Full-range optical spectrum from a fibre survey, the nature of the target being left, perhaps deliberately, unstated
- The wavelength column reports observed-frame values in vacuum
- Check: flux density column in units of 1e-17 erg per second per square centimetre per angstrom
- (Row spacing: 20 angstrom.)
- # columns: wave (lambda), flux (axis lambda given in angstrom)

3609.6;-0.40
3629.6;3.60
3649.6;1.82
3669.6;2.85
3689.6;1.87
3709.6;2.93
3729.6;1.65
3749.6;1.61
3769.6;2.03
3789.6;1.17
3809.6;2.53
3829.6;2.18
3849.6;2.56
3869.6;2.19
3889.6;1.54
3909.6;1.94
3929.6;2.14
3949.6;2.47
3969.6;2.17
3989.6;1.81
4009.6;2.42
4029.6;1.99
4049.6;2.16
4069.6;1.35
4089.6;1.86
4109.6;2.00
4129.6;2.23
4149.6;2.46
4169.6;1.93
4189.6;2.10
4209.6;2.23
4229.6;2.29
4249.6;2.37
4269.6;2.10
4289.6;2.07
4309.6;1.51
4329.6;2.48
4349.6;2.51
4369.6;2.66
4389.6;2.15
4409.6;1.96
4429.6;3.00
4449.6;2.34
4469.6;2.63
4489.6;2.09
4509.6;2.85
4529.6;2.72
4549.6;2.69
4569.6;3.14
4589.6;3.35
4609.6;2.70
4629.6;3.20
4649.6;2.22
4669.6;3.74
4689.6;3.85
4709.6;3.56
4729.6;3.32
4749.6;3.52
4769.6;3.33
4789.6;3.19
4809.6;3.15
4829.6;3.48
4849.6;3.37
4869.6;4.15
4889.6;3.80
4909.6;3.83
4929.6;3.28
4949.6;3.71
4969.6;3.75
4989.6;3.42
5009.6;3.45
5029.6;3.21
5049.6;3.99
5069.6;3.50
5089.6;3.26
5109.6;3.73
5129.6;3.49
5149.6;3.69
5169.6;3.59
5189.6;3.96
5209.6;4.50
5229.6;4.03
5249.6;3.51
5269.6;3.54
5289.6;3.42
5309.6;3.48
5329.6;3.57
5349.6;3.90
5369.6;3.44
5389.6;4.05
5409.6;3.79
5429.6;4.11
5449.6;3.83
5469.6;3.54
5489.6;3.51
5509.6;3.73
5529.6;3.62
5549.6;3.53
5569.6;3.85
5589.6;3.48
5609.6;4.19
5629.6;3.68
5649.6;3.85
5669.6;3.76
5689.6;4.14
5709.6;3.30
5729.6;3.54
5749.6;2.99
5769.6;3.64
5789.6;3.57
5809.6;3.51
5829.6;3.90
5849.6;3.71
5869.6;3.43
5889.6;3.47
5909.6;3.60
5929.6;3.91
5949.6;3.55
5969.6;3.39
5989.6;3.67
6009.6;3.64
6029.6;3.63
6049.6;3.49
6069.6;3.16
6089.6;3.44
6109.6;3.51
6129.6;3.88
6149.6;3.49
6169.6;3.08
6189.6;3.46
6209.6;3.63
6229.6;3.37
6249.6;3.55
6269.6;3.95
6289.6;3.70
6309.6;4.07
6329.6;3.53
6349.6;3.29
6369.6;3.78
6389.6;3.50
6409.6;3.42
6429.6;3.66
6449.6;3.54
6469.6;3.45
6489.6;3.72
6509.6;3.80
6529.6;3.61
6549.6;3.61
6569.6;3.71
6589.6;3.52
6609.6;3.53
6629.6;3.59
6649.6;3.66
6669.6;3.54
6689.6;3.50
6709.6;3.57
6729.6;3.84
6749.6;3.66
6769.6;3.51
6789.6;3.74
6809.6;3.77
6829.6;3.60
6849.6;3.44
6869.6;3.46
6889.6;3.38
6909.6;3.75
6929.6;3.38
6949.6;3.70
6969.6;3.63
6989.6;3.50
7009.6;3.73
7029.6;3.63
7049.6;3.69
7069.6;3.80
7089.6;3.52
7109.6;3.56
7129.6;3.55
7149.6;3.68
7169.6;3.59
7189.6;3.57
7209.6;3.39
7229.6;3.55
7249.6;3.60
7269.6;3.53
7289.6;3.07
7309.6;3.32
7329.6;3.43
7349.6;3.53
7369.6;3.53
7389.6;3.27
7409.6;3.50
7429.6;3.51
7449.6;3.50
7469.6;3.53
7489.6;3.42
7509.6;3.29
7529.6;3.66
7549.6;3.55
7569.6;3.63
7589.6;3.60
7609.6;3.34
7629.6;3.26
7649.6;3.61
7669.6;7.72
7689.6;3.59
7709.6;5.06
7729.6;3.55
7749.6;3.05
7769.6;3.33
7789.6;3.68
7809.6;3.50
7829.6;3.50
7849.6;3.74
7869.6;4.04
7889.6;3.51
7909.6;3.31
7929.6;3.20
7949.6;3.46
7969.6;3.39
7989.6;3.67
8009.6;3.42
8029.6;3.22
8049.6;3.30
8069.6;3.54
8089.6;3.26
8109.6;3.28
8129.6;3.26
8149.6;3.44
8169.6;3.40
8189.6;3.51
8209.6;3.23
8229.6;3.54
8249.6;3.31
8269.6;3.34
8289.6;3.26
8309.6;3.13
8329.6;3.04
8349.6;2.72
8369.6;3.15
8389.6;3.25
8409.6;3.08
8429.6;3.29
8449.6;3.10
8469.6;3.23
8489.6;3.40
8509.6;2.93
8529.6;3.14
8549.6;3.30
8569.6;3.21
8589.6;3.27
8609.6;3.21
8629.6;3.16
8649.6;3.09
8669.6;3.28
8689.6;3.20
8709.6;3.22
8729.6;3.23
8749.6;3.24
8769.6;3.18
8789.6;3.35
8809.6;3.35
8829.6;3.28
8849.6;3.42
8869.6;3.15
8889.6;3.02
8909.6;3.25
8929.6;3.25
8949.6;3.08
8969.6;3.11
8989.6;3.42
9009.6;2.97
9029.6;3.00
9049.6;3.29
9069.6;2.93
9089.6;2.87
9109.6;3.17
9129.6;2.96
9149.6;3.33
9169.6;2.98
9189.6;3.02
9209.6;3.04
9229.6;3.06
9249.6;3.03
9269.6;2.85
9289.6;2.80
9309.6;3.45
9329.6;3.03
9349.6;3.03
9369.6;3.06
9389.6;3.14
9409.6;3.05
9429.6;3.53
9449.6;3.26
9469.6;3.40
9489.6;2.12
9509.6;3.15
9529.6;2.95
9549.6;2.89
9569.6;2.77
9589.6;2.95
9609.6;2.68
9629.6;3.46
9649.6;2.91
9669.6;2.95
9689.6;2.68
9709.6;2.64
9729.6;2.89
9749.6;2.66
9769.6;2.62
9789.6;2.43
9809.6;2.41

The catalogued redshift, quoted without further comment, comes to 0.17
